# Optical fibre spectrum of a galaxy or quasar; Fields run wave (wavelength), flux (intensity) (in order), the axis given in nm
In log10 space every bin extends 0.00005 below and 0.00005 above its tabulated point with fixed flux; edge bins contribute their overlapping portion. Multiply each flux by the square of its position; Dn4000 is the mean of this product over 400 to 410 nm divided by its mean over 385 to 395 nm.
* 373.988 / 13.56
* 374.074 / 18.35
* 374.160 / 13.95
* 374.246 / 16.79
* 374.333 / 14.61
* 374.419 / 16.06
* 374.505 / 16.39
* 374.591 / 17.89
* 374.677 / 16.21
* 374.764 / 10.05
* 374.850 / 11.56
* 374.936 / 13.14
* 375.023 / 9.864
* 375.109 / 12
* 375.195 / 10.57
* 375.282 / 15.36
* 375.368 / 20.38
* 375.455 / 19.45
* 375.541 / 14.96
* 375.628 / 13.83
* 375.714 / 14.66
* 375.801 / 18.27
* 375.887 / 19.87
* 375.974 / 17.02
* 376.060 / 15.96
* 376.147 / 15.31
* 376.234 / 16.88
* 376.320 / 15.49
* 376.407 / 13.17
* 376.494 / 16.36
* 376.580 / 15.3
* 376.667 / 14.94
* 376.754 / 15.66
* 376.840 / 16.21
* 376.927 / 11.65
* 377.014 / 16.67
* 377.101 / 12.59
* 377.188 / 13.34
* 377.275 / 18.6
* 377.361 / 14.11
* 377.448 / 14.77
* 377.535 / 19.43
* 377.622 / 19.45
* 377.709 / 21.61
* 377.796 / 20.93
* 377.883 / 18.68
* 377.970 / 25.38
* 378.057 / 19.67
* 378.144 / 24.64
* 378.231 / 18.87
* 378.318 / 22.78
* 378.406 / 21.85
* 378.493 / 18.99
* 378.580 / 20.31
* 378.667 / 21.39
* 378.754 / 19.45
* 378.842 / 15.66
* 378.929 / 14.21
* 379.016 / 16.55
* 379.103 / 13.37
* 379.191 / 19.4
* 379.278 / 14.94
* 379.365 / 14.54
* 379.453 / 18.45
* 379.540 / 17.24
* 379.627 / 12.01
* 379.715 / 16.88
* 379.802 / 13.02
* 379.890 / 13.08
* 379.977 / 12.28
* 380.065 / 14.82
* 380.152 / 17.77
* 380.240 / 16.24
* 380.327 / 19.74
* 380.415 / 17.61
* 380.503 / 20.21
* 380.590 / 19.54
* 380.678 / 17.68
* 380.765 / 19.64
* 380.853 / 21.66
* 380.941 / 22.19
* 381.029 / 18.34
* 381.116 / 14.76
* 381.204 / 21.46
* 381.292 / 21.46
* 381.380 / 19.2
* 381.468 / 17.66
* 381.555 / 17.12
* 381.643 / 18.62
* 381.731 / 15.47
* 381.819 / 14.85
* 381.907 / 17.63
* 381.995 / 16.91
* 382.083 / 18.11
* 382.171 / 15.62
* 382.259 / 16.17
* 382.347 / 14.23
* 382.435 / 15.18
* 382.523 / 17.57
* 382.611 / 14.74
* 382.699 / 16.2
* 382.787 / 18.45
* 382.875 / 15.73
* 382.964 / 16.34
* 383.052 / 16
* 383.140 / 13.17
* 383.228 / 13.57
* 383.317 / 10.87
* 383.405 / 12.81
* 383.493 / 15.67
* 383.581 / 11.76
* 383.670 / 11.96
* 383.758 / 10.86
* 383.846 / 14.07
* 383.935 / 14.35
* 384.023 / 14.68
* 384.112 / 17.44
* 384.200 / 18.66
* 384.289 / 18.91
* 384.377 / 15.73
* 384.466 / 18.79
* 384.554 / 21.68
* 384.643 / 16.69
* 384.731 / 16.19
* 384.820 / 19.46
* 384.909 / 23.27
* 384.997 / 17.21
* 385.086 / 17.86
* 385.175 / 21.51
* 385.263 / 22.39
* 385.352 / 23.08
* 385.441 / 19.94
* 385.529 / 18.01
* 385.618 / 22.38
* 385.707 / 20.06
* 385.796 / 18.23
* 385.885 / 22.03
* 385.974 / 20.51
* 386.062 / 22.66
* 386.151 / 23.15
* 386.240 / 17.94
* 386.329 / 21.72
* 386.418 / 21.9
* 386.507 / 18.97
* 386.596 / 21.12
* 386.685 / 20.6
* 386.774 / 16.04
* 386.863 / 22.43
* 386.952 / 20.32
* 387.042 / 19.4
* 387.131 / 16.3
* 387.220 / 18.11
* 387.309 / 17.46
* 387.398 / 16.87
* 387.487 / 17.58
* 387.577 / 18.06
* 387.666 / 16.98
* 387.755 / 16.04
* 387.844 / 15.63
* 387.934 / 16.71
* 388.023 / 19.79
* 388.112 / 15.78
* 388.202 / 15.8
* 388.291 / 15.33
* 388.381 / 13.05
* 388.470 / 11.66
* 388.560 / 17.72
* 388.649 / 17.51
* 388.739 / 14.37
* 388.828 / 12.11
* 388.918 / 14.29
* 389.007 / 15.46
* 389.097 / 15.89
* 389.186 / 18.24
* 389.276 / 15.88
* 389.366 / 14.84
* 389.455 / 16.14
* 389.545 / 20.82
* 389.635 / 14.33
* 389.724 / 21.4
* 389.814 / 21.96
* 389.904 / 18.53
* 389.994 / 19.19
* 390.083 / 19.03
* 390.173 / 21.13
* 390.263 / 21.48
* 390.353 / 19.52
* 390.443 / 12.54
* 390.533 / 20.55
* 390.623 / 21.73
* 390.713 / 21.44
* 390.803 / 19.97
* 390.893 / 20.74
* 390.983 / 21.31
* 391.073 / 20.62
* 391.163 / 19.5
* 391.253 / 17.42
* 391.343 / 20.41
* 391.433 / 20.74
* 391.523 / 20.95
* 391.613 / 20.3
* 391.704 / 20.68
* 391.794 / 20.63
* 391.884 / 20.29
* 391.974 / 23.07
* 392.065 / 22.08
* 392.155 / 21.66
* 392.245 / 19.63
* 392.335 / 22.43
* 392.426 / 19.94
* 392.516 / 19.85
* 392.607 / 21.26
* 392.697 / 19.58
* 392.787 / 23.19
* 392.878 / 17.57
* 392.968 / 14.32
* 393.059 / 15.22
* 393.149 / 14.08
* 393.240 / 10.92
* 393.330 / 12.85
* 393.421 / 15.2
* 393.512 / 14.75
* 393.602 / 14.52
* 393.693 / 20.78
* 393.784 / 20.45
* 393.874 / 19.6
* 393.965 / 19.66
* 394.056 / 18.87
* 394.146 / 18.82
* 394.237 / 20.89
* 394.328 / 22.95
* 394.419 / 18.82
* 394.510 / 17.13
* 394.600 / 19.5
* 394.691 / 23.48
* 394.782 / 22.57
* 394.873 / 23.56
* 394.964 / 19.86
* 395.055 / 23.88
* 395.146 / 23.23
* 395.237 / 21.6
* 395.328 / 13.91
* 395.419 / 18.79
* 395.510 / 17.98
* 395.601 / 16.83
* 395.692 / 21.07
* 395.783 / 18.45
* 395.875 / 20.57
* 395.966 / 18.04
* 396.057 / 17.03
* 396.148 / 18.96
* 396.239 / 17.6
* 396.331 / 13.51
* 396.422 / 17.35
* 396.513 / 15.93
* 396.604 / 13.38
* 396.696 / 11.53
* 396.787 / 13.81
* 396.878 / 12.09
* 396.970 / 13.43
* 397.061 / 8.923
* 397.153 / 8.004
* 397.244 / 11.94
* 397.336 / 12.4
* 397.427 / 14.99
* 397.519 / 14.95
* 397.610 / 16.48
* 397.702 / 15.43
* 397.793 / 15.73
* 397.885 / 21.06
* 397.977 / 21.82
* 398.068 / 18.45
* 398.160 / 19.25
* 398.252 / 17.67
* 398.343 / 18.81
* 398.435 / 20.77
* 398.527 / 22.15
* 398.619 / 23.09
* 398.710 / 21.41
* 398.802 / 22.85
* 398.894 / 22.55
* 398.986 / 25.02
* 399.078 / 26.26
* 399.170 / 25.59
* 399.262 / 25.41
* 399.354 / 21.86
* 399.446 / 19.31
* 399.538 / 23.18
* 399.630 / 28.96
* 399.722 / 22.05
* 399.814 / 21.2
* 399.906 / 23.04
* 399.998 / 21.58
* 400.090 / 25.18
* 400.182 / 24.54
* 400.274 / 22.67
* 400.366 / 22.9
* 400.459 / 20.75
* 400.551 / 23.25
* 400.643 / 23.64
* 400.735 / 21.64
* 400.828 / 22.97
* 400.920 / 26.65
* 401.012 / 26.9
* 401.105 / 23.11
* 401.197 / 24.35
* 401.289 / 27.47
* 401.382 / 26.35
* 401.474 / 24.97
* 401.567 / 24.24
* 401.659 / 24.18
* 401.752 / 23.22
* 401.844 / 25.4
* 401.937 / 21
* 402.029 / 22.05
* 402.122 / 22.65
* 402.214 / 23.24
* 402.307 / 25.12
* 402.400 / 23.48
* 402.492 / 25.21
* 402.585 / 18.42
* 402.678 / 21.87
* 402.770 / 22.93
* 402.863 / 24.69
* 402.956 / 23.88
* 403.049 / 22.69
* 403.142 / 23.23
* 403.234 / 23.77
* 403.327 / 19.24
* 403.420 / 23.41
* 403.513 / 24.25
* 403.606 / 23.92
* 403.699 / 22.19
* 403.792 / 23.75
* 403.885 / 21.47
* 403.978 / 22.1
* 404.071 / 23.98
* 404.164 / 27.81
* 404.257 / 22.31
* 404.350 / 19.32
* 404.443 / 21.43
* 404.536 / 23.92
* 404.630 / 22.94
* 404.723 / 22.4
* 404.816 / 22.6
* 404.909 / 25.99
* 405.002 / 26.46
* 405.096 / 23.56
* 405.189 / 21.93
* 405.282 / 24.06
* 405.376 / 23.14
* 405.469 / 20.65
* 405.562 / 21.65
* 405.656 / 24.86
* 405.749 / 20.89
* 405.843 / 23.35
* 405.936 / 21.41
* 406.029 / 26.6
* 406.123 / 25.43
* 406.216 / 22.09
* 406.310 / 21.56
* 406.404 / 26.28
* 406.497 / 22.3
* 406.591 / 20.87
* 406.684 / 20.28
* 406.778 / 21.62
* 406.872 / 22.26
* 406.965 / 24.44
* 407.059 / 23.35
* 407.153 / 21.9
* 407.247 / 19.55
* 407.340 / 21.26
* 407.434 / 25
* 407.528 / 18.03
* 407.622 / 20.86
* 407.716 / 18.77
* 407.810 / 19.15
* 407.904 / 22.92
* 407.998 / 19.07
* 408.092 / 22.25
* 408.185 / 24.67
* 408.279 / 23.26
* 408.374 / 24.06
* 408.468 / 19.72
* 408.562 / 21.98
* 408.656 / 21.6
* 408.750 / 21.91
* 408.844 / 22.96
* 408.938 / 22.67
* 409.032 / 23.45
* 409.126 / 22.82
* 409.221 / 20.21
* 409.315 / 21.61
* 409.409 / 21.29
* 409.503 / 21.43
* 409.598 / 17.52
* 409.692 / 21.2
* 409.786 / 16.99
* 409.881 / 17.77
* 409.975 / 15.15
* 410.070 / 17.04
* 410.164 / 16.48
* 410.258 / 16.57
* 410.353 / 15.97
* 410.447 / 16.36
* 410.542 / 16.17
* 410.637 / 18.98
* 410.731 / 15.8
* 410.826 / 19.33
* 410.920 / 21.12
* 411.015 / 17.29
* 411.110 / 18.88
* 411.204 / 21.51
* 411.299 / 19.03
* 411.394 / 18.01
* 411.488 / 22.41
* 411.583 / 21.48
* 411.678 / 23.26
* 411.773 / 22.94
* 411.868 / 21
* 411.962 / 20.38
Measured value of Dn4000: 1.29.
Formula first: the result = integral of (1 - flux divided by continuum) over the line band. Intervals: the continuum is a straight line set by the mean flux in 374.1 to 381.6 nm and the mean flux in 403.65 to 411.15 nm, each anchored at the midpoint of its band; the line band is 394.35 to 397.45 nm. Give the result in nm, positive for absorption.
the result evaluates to 0.40 nm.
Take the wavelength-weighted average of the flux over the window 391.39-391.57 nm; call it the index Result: 20.9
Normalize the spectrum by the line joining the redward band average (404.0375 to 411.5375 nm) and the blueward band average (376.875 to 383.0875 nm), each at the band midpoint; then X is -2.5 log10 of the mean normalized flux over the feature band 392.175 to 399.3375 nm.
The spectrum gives 0.07 mag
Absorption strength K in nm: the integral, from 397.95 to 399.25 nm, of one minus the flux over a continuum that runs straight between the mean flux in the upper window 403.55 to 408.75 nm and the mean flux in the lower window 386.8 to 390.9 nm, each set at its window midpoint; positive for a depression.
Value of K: -0.10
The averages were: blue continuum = 17.6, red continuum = 22.5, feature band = 21.9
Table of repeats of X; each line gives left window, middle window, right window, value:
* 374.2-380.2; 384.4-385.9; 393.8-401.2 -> -0.12 mag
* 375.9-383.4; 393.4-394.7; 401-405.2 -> 0.11 mag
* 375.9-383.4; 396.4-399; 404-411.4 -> 0.18 mag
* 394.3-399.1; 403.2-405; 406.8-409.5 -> -0.13 mag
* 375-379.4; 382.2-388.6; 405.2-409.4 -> 0.06 mag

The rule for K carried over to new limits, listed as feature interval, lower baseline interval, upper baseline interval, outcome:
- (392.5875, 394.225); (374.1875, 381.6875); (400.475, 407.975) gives 0.254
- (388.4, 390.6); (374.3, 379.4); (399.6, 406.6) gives 0.290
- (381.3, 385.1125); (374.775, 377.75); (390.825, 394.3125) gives 0.171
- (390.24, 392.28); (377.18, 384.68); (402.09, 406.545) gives -0.053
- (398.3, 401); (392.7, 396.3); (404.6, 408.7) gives -0.384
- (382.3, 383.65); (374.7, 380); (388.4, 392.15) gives 0.206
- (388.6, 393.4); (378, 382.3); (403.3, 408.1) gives 0.277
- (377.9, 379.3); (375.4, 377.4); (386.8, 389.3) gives -0.301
